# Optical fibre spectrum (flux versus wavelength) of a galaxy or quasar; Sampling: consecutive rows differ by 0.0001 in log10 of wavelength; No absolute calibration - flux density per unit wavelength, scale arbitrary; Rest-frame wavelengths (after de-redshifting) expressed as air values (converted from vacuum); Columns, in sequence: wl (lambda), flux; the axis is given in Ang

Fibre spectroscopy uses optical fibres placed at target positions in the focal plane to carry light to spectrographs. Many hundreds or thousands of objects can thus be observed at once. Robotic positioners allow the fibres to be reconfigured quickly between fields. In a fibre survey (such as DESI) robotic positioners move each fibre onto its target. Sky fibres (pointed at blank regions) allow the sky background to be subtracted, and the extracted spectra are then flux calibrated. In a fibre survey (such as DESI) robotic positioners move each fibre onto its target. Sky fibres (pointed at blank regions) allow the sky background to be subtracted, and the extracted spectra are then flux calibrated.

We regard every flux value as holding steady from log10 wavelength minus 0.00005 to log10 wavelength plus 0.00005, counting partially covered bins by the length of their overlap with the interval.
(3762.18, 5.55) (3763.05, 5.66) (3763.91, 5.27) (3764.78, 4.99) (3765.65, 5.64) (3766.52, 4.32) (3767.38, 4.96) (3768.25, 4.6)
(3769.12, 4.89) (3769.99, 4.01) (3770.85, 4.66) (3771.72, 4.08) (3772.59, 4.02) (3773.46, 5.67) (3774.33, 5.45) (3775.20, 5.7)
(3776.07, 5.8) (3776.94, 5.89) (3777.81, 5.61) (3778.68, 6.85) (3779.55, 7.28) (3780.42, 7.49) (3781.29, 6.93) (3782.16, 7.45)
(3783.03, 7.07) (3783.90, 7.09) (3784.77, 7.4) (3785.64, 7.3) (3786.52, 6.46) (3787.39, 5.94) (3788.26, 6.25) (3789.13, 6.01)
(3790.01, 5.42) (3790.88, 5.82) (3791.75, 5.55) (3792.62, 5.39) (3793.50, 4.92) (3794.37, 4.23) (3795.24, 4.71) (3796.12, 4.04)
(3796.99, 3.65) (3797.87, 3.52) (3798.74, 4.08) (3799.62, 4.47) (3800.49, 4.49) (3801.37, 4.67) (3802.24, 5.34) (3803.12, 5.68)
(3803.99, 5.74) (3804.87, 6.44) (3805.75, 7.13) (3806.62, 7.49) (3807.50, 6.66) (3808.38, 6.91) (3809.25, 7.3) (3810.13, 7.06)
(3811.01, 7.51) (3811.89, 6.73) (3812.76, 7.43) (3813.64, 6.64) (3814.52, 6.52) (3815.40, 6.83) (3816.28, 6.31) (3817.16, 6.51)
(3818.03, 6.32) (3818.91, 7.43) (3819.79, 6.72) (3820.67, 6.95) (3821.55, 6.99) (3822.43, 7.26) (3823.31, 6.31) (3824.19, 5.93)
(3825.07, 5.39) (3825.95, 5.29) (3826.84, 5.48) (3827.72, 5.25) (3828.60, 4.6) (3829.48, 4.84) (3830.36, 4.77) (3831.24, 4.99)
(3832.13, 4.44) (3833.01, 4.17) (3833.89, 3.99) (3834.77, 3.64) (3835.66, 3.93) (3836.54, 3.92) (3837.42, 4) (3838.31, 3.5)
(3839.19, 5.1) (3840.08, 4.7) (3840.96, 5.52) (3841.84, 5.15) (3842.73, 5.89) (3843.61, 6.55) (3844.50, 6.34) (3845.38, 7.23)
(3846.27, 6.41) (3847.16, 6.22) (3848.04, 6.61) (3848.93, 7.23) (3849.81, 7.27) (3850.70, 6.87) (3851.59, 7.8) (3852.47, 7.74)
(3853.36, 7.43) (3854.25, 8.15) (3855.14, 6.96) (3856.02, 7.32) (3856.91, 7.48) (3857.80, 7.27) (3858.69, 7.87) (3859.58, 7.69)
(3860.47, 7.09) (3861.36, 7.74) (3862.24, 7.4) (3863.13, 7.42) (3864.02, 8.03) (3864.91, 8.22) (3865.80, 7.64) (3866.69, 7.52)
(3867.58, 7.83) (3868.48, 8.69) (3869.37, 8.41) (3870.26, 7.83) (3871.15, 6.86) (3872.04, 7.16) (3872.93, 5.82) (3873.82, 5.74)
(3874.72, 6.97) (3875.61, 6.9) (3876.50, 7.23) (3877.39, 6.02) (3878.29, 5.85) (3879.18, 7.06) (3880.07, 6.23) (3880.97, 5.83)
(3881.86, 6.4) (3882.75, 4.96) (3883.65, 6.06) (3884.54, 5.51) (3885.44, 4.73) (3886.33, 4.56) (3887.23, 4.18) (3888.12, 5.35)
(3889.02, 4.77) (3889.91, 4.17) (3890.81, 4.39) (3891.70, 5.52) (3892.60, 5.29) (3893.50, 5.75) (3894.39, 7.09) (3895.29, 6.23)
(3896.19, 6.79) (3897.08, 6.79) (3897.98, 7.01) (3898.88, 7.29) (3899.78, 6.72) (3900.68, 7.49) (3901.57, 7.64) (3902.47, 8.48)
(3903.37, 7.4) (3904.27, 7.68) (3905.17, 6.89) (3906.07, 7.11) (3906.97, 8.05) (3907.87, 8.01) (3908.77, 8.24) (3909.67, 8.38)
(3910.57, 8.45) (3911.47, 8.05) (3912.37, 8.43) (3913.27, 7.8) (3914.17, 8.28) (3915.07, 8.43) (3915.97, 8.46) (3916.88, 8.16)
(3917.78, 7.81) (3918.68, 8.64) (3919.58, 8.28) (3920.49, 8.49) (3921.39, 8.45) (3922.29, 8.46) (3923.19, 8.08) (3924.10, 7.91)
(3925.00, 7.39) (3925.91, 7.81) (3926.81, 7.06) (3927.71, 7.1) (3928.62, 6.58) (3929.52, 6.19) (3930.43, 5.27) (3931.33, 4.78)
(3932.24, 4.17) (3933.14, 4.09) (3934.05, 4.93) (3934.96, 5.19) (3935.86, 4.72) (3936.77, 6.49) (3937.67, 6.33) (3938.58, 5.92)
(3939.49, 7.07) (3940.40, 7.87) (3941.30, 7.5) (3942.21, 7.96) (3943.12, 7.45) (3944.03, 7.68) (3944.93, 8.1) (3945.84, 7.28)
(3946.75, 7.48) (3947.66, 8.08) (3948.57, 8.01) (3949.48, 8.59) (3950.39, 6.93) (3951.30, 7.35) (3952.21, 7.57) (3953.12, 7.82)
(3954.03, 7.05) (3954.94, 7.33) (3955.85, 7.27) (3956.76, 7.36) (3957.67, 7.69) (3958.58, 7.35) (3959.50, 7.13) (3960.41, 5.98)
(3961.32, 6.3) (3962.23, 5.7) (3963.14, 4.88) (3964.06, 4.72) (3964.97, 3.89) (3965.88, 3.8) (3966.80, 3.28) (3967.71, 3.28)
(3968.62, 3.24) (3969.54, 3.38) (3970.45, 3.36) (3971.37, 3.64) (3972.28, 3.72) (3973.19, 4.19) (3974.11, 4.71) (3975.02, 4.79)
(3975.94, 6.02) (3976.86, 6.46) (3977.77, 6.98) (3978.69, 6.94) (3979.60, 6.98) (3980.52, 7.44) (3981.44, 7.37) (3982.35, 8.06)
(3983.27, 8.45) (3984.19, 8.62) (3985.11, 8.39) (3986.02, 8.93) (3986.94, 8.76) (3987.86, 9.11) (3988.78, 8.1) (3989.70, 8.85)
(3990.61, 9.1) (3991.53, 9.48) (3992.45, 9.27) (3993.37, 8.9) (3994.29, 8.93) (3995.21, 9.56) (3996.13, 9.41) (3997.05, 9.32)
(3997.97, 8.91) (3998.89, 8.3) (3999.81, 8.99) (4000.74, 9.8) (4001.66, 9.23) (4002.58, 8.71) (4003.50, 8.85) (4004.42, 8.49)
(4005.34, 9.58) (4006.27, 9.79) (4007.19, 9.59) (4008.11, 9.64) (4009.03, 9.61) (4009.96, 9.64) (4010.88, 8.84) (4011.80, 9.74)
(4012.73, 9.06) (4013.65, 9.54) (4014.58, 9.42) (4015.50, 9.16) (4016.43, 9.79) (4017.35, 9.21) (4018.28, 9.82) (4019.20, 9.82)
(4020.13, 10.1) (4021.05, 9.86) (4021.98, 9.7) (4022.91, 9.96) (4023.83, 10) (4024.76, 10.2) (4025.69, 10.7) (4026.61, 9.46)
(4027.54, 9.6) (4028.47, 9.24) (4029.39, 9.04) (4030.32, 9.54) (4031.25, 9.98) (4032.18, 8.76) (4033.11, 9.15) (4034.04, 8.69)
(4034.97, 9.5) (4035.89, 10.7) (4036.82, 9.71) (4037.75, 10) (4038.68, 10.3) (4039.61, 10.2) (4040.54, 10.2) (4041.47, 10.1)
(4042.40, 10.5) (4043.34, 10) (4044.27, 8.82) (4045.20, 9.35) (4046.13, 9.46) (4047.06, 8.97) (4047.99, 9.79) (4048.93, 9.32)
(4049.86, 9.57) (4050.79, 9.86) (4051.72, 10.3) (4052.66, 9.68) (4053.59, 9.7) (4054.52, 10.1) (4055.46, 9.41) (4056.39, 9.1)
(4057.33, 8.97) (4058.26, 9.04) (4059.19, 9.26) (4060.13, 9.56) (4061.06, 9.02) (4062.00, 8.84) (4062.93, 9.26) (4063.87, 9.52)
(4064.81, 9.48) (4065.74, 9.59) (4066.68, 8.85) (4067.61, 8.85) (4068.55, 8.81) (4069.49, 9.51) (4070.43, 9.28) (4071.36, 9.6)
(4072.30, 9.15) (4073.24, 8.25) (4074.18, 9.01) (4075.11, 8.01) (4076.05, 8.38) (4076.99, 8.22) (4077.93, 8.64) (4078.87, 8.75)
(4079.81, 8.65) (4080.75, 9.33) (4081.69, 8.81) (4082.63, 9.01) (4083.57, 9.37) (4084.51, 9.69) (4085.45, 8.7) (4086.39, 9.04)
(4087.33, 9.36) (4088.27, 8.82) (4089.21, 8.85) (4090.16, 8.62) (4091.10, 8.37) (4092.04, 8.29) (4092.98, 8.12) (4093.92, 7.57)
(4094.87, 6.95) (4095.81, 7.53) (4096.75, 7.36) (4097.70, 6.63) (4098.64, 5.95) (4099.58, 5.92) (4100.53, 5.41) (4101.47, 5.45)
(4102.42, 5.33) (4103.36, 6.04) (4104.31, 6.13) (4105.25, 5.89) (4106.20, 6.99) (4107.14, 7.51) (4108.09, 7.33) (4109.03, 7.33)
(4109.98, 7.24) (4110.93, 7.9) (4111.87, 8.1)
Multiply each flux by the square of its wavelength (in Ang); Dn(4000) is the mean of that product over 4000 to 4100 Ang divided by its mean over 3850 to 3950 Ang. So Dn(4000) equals 1.41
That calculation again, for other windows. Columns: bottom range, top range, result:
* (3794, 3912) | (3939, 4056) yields 1.41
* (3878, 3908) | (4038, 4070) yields 1.65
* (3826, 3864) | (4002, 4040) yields 1.73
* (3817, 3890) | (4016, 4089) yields 1.66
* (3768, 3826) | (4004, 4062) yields 1.81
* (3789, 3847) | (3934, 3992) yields 1.28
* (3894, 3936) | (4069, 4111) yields 1.19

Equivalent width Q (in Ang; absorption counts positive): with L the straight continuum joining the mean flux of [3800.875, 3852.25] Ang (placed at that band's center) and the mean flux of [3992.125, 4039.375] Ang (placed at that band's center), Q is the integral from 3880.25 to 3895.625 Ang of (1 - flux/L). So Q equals 3.80 Ang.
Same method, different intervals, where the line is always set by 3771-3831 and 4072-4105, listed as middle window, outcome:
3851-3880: -4.2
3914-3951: -1.6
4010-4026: -4.8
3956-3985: 5.7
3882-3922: -1.8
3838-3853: 0.0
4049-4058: -2.3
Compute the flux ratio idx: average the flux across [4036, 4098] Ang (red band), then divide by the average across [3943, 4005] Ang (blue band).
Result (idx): 1.27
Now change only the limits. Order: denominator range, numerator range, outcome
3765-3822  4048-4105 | 1.44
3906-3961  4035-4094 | 1.27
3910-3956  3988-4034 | 1.29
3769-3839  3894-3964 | 1.26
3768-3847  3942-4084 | 1.48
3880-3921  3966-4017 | 1.14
